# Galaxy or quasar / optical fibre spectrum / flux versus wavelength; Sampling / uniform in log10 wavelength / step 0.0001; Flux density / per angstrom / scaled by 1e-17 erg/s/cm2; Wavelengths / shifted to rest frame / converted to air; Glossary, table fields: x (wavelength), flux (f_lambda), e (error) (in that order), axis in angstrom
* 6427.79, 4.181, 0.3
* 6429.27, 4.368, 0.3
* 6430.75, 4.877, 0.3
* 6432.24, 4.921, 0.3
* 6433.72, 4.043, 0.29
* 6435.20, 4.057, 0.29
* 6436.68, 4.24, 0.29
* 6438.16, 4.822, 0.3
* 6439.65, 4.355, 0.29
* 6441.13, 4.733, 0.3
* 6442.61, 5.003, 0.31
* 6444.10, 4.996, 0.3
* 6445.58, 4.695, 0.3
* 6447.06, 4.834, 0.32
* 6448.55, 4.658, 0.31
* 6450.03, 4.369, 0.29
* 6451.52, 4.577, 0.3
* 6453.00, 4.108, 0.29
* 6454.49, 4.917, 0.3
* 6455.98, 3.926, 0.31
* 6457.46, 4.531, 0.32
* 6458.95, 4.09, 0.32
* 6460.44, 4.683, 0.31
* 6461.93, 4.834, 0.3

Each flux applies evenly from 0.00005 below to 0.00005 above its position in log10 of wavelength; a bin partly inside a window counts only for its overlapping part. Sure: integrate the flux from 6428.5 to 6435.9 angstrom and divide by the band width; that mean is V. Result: 4.45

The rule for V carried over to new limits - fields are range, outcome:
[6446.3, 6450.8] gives 4.62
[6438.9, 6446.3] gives 4.75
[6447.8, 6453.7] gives 4.43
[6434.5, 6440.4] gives 4.37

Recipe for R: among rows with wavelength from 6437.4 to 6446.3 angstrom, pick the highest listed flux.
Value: 5.003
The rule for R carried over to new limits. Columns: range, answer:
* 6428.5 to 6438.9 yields 4.921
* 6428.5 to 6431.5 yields 4.877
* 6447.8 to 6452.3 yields 4.658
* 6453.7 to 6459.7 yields 4.917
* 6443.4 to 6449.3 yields 4.996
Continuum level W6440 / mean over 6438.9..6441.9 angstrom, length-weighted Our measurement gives 4.55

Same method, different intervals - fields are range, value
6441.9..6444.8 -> 4.99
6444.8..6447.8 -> 4.78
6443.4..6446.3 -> 4.85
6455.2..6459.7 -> 4.19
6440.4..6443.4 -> 4.87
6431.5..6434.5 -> 4.48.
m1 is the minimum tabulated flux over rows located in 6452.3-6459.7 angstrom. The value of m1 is 3.926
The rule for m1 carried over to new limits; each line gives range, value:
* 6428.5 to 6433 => 4.368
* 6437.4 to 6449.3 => 4.355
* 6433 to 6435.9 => 4.043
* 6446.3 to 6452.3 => 4.369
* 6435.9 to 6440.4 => 4.24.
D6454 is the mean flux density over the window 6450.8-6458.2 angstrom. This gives 4.41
